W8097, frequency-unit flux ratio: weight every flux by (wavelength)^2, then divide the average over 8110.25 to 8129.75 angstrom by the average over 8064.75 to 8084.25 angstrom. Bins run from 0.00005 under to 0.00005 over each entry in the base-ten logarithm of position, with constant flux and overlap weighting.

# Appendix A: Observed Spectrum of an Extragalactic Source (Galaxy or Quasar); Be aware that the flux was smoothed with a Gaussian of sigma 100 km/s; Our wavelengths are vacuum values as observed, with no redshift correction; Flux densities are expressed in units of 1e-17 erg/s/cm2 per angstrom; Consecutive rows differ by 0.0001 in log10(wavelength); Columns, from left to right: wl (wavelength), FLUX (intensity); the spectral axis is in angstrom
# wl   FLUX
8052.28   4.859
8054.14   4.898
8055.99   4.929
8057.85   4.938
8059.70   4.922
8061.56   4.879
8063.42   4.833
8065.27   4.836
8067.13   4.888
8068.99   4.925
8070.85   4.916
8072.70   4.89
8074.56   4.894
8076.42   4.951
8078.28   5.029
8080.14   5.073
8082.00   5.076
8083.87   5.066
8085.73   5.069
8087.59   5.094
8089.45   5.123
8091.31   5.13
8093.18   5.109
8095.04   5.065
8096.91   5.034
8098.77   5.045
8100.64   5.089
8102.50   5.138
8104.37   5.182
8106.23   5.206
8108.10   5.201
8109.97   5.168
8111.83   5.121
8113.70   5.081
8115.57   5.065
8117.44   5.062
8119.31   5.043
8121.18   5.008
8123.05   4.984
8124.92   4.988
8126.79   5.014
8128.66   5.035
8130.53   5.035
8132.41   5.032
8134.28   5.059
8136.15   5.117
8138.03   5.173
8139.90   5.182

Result 1.03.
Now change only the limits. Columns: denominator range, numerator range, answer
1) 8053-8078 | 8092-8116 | 1.05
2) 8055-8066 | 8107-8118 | 1.06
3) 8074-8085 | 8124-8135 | 1.01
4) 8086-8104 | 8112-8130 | 0.99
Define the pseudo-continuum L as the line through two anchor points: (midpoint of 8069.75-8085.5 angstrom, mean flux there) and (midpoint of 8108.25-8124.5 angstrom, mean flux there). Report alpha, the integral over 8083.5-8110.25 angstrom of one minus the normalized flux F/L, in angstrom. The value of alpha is -0.45 angstrom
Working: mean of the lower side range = 4.99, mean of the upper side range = 5.07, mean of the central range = 5.11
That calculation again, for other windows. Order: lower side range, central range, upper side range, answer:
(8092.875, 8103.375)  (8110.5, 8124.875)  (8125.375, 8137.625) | 0.0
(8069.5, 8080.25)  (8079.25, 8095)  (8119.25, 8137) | -0.4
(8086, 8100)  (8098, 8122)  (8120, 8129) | -0.3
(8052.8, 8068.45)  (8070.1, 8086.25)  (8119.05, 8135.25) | -0.2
